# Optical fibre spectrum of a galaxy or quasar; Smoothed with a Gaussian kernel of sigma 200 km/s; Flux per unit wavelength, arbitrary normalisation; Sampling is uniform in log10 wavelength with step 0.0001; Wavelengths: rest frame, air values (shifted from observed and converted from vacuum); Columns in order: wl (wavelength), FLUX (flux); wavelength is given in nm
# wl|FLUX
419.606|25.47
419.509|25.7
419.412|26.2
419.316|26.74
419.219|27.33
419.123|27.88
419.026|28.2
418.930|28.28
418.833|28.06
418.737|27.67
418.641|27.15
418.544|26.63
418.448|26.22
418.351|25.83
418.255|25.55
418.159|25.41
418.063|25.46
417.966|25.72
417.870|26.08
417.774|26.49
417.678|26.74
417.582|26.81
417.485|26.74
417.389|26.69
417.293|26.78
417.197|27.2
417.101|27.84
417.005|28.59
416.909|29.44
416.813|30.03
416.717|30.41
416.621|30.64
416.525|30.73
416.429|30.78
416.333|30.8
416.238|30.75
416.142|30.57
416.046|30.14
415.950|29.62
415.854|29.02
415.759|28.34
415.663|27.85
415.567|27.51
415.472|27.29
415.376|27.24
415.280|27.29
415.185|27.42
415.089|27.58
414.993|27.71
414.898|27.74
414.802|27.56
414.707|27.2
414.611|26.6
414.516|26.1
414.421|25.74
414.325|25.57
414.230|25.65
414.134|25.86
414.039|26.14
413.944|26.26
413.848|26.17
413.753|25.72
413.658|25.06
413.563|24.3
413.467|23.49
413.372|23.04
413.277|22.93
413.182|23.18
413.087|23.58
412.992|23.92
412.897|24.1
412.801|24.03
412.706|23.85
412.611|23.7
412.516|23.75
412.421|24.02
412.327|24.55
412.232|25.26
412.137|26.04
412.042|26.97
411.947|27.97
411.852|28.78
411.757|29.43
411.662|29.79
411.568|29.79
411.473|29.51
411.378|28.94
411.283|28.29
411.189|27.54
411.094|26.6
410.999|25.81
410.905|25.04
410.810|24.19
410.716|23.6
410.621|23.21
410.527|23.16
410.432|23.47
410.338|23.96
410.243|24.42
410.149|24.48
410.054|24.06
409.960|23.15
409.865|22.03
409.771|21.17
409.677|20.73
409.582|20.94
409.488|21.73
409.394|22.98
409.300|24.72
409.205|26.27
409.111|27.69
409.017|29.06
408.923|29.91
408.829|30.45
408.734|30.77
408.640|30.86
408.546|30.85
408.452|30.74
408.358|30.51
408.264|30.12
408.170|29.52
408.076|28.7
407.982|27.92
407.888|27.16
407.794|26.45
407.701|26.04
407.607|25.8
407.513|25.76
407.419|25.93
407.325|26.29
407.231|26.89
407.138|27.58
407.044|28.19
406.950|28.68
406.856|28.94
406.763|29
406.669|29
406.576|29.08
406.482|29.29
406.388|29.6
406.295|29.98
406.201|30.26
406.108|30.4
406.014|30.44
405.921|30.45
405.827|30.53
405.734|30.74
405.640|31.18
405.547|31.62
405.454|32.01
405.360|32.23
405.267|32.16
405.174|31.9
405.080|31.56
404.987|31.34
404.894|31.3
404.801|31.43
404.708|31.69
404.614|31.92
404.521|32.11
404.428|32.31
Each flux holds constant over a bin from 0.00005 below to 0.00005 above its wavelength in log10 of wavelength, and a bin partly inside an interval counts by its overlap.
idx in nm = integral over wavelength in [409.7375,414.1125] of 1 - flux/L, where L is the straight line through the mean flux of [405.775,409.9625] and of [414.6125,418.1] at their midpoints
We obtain 0.42 nm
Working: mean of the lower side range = 27.7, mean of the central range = 25.2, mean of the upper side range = 28.2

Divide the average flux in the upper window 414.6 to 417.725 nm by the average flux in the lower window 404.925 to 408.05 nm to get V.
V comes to 0.97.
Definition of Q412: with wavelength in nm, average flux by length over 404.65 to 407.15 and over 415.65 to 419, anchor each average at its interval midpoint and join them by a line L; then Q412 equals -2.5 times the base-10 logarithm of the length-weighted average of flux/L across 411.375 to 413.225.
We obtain 0.12 mag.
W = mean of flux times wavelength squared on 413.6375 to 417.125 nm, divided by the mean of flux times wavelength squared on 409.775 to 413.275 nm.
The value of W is 1.1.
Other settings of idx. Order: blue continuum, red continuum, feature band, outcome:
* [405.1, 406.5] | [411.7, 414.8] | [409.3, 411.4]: 0.262 nm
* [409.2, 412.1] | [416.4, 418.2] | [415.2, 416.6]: -0.096 nm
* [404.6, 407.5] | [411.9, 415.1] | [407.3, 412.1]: 0.197 nm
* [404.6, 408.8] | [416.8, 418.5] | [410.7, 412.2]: 0.049 nm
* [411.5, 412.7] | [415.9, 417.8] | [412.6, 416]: 0.211 nm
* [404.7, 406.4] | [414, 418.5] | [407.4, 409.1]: 0.085 nm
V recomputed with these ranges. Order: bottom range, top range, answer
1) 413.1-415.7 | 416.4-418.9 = 1.06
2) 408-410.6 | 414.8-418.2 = 1.08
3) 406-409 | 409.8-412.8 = 0.89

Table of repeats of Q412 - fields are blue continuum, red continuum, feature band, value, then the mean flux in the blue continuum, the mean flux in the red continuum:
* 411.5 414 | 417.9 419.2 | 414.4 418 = -0.08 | 25.4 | 26.8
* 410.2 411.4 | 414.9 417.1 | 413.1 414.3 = 0.11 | 25.2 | 29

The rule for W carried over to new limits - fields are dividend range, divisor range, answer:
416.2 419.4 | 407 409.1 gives 1.02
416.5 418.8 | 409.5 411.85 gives 1.12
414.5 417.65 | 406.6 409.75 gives 1.08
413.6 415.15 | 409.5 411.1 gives 1.15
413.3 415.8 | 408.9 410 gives 1.12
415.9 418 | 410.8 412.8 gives 1.10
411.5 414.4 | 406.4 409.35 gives 0.92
